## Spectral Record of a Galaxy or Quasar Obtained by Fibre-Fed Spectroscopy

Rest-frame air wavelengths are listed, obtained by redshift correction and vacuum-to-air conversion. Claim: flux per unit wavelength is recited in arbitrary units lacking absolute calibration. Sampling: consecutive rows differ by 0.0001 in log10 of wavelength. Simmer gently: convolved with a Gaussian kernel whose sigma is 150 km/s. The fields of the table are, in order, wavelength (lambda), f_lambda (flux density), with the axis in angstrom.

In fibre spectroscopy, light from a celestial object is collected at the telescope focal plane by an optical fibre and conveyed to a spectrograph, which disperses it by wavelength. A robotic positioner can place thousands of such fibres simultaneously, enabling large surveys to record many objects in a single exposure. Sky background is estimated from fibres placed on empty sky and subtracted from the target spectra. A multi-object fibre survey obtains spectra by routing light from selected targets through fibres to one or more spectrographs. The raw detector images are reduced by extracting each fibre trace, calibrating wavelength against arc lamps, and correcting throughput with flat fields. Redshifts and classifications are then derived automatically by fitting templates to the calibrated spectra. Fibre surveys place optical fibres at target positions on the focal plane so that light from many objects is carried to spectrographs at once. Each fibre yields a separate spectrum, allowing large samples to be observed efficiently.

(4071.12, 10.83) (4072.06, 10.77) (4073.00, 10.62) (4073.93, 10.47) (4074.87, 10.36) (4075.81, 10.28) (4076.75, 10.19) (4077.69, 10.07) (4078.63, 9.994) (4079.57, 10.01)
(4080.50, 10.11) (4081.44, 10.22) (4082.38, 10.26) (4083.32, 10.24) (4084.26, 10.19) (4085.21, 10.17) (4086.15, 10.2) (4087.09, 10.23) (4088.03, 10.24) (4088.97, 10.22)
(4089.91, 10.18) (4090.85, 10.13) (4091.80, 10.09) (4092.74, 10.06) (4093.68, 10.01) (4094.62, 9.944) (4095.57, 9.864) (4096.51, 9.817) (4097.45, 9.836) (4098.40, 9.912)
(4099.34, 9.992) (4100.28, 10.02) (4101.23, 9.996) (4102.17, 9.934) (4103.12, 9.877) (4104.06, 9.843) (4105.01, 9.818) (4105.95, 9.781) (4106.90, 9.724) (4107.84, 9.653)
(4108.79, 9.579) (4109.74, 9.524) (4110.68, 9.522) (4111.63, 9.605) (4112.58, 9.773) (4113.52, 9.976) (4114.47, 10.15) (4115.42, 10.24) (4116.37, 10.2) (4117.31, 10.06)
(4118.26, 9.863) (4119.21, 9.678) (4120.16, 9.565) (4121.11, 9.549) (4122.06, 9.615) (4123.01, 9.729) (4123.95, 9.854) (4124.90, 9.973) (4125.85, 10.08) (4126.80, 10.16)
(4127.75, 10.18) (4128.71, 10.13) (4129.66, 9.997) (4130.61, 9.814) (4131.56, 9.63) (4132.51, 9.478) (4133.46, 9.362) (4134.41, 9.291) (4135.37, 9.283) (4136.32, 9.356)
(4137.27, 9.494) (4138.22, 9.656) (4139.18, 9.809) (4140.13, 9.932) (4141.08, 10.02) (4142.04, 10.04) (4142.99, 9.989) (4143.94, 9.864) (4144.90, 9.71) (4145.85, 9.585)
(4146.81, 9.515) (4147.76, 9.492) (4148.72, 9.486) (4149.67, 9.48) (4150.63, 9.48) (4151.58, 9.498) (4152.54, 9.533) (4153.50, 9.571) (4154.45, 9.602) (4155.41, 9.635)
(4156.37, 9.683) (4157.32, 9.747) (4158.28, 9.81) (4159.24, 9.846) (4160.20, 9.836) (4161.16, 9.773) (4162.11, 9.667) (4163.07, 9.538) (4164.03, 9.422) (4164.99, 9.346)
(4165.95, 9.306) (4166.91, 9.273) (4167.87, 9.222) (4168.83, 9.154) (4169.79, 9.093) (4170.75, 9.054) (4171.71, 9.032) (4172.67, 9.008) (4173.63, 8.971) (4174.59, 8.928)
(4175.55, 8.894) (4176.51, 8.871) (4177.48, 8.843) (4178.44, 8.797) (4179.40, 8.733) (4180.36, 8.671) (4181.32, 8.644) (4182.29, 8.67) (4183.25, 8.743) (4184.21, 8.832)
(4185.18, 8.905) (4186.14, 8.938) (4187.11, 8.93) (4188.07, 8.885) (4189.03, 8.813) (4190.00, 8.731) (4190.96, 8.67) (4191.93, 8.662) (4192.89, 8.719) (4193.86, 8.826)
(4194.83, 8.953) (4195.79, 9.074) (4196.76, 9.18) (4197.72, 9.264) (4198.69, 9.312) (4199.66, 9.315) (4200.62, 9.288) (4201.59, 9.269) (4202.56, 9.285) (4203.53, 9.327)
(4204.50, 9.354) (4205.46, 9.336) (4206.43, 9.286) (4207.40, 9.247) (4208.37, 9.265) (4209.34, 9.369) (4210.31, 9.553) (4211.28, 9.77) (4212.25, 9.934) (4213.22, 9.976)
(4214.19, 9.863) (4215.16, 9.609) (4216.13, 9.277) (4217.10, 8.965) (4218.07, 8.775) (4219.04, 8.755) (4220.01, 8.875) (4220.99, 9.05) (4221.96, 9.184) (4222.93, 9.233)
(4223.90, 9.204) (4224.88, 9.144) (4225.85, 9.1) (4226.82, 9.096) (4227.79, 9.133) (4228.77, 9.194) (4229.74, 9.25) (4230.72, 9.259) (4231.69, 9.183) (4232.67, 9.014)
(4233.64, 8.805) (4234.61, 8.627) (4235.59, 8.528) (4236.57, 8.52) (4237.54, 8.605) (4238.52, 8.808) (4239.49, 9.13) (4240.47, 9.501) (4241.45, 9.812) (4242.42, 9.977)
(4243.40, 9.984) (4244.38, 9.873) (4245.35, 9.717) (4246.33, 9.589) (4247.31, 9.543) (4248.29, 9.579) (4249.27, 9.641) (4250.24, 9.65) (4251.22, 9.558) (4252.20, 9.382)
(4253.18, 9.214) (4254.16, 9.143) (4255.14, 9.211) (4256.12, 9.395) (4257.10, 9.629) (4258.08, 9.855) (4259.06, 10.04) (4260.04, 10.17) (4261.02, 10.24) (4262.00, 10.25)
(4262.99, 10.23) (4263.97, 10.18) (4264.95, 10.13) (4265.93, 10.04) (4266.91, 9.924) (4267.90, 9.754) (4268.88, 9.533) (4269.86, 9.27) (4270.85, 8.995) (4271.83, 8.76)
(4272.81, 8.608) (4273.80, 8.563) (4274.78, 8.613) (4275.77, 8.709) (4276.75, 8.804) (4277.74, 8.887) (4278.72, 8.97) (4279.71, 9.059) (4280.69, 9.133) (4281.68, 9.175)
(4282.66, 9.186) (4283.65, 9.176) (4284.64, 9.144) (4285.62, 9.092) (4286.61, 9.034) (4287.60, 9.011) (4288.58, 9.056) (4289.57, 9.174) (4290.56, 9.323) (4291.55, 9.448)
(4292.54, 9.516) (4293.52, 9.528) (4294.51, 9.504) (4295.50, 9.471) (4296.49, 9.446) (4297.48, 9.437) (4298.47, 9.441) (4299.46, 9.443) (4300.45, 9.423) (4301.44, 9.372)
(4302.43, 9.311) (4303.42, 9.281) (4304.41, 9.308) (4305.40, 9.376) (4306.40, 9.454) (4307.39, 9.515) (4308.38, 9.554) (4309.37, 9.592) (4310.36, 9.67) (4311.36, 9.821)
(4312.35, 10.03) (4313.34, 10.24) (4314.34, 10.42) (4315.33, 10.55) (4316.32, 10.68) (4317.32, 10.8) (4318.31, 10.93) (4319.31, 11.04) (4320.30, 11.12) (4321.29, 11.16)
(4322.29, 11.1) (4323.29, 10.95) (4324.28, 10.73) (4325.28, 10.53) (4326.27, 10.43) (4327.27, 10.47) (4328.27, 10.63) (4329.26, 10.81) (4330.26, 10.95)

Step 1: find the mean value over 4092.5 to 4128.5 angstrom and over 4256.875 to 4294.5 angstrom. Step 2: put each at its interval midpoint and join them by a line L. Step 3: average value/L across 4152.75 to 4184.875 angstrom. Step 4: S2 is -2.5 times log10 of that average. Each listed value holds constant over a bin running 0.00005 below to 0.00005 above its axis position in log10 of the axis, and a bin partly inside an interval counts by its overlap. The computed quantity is 0.05 mag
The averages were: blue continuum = 9.87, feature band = 9.22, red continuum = 9.37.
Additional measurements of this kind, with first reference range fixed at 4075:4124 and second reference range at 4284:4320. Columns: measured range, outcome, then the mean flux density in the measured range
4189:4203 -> 0.09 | 9.03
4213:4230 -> 0.07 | 9.19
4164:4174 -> 0.08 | 9.16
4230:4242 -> 0.09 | 8.99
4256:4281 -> 0.03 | 9.45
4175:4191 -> 0.12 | 8.8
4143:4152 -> 0.03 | 9.59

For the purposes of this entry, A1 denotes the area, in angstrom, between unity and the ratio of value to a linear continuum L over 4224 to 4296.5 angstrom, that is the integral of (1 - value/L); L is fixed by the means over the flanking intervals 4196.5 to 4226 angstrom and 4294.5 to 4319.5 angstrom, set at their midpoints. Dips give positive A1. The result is 1.7 angstrom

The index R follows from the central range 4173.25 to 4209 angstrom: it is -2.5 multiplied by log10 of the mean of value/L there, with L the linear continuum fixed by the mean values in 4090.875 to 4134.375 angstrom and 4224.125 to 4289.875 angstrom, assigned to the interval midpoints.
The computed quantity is 0.07 mag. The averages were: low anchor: 9.85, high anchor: 9.32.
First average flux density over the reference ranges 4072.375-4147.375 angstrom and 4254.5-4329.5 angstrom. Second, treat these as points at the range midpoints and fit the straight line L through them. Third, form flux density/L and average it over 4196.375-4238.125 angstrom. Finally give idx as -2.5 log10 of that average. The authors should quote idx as 0.07 mag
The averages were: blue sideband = 9.92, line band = 9.2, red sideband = 9.71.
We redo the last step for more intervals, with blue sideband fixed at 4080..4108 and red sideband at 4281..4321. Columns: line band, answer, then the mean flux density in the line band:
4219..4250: 0.06 mag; 9.23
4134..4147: 0.03 mag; 9.68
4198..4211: 0.06 mag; 9.33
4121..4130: 0.00 mag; 9.94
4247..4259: 0.03 mag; 9.5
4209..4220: 0.04 mag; 9.42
